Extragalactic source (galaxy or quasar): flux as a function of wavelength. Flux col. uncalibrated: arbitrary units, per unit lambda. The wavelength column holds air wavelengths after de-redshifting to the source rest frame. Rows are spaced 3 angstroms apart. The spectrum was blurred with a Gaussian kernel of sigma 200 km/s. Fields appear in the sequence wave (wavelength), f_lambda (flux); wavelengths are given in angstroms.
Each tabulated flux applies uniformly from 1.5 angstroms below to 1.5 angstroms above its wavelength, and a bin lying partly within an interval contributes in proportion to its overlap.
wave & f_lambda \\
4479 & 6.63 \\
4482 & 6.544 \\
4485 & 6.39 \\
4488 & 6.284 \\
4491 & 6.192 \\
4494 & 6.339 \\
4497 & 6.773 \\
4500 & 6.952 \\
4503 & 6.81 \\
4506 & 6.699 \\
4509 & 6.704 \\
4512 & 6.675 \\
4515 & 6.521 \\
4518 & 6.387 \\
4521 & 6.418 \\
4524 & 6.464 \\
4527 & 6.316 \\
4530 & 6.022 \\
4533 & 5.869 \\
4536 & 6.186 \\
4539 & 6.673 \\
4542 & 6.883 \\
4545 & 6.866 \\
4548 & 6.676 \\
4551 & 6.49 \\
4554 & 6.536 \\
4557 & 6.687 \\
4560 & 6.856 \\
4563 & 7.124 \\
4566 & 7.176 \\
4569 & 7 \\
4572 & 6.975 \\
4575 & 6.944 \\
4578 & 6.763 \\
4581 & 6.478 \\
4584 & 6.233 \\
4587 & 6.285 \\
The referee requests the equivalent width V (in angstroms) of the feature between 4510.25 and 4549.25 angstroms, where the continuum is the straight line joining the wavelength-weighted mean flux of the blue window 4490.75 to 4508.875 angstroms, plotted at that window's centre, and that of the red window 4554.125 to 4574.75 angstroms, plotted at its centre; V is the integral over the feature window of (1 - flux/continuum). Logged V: 1.9 angstroms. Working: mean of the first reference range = 6.66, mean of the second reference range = 6.94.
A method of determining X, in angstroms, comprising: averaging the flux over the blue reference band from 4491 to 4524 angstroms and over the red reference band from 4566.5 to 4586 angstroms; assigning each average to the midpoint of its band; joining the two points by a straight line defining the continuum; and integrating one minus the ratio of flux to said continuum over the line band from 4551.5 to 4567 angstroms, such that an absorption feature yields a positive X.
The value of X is -0.3 angstroms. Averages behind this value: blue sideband 6.6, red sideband 6.74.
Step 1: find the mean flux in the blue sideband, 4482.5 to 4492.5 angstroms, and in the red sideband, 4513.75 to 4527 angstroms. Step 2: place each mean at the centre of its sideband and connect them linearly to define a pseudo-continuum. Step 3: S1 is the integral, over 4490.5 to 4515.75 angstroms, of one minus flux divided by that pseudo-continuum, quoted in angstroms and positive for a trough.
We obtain -1.1 angstroms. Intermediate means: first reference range 6.31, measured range 6.65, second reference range 6.43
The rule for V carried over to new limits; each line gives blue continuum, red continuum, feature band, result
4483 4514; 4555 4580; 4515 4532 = 0.96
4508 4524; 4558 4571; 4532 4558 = 1.05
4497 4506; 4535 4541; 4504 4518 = 0.24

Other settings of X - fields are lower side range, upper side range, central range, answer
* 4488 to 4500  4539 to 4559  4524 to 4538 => 1.0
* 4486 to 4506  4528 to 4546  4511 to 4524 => 0.0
